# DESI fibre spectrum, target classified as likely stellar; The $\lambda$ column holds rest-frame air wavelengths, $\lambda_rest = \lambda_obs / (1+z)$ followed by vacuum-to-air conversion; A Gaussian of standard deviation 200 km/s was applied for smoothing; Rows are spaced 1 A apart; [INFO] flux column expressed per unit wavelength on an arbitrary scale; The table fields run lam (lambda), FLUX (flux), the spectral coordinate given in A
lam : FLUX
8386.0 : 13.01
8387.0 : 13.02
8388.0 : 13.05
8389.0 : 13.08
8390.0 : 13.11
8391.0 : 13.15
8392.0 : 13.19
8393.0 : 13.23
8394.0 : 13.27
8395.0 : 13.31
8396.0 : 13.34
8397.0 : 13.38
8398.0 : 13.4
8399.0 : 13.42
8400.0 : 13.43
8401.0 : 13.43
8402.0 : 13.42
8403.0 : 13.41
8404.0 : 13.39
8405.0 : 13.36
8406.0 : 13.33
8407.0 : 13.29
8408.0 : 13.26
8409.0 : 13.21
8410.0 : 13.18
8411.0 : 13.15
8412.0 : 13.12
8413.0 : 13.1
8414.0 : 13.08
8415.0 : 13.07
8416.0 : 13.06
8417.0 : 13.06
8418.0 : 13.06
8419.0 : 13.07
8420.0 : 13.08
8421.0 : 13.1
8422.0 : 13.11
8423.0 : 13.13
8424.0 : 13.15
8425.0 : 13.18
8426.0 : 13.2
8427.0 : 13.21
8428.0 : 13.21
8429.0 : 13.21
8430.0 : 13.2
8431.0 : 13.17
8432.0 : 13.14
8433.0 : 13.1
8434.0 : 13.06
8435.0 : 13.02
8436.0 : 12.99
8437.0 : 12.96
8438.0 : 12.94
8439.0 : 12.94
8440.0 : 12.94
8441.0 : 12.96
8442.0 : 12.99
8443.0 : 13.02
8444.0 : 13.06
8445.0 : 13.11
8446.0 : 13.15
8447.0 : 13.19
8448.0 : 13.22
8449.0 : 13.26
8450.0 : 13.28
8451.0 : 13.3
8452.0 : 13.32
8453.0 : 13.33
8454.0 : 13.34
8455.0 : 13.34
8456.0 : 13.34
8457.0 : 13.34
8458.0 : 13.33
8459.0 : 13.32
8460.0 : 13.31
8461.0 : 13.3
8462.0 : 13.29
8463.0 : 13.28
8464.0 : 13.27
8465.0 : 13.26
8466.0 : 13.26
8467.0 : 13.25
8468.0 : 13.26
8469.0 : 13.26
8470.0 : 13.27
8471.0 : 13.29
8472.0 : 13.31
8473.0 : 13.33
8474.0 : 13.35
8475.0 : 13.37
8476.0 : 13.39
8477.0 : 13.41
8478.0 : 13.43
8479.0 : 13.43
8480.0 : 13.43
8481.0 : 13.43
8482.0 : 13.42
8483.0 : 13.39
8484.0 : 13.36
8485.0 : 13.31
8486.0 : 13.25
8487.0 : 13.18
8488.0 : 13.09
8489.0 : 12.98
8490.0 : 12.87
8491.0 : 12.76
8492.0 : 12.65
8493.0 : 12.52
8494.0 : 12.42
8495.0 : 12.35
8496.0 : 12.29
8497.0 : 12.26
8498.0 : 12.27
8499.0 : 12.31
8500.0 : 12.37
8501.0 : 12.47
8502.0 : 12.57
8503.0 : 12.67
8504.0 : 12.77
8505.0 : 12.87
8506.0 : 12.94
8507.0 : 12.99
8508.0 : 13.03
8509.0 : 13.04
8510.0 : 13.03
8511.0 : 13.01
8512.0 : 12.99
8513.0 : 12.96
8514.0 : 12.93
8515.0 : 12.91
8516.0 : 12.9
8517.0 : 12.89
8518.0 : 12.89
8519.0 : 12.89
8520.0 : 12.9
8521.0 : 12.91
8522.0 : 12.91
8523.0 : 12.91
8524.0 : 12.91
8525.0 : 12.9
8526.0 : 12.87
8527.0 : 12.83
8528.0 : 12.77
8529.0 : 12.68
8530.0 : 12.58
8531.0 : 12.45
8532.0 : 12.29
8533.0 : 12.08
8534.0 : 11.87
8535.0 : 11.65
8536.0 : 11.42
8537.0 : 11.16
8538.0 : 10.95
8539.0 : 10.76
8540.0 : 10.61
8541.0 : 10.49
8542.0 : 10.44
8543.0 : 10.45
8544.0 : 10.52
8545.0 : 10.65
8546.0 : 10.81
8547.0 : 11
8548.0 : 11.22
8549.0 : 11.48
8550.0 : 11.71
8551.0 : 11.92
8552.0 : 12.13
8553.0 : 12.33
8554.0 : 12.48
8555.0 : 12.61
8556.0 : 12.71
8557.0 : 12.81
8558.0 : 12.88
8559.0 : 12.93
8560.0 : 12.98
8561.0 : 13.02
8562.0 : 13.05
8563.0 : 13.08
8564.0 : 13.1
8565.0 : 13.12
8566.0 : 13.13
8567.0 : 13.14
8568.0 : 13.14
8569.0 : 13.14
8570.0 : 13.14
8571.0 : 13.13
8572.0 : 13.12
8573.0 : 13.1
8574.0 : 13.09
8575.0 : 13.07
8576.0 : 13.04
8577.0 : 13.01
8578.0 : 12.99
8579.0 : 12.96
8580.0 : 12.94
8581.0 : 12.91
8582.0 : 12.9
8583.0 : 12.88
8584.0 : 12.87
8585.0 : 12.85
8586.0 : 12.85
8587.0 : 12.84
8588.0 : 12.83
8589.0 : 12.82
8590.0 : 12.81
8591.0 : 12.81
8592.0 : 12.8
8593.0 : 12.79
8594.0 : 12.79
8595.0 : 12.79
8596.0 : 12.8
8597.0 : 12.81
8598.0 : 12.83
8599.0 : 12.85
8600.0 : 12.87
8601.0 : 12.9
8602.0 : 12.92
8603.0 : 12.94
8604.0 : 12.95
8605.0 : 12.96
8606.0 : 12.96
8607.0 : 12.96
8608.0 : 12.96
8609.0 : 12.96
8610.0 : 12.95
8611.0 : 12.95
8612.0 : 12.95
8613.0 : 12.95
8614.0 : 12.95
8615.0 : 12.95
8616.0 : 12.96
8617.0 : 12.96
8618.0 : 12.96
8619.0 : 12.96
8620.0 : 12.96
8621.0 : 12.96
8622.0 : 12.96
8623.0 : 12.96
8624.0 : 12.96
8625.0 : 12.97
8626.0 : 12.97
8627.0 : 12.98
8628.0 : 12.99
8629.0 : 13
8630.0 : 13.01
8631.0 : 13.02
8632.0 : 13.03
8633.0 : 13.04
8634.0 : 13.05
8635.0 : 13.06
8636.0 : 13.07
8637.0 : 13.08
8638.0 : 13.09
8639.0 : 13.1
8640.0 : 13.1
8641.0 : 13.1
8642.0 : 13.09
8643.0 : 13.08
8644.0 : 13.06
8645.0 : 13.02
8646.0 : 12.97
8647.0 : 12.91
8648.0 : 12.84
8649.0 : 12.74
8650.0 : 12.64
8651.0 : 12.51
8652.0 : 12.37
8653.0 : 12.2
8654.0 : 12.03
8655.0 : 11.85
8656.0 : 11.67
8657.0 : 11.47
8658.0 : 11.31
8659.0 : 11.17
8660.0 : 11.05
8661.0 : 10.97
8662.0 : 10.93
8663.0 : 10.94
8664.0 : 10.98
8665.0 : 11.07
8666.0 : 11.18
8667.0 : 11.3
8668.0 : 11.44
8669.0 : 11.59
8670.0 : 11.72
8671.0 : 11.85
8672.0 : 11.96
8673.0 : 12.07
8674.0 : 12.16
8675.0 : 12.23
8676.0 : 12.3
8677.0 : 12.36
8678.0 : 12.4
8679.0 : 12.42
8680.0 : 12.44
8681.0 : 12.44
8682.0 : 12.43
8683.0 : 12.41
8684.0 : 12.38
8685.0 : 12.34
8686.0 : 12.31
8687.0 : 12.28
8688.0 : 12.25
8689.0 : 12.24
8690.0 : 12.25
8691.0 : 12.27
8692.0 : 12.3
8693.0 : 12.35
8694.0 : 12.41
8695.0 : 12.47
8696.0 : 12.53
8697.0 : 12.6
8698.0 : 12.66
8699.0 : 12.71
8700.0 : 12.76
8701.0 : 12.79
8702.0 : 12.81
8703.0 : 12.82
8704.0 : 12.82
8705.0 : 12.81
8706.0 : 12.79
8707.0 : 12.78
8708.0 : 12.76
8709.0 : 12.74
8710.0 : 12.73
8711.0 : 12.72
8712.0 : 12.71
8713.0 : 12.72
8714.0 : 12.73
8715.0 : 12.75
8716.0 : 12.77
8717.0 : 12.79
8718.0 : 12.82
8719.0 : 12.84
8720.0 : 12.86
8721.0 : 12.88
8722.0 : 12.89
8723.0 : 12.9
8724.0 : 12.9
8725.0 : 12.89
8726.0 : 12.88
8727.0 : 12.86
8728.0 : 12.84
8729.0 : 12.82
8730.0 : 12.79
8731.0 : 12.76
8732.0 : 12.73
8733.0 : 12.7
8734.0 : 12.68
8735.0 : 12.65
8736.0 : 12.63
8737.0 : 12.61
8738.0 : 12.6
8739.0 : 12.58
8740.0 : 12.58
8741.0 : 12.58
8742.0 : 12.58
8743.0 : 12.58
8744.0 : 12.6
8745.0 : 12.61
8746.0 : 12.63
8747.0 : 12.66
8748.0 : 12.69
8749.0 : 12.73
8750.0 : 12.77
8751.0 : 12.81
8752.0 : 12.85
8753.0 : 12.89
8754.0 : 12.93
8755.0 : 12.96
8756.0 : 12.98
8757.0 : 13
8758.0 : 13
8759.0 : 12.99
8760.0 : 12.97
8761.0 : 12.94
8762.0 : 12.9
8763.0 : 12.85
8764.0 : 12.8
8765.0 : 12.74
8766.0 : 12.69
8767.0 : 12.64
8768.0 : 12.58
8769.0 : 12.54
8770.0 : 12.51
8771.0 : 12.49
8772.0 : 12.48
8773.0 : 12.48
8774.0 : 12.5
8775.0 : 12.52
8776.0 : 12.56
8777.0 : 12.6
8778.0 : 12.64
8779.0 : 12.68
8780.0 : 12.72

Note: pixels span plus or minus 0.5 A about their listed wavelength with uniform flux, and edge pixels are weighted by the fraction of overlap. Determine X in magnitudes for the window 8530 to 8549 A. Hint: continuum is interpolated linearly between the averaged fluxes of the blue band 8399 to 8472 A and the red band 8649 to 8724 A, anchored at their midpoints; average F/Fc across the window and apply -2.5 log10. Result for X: 0.15 mag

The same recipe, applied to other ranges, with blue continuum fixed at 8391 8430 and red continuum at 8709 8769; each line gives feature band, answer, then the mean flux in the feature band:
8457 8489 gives -0.01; 13.3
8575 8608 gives 0.01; 12.9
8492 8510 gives 0.04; 12.6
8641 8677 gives 0.08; 12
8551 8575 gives 0.01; 12.9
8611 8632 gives 0.00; 13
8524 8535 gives 0.05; 12.5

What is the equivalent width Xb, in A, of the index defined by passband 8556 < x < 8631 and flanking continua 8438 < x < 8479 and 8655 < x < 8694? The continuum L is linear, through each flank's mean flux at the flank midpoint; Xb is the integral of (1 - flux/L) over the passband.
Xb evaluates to -3.39 A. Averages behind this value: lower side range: 13.2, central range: 13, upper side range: 11.9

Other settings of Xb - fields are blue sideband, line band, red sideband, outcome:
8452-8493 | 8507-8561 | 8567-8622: 3.66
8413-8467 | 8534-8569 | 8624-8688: 2.13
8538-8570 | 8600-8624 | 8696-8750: -1.29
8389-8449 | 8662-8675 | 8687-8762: 1.29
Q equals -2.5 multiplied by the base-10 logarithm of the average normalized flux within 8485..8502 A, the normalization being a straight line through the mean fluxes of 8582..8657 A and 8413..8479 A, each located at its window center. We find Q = 0.04 mag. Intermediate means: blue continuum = 13.2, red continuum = 12.9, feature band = 12.6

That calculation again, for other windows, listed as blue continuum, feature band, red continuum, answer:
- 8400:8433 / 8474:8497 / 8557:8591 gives 0.00 mag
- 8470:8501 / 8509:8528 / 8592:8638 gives 0.01 mag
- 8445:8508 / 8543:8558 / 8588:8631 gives 0.11 mag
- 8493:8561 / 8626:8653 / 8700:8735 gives -0.03 mag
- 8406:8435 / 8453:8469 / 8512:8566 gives -0.04 mag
